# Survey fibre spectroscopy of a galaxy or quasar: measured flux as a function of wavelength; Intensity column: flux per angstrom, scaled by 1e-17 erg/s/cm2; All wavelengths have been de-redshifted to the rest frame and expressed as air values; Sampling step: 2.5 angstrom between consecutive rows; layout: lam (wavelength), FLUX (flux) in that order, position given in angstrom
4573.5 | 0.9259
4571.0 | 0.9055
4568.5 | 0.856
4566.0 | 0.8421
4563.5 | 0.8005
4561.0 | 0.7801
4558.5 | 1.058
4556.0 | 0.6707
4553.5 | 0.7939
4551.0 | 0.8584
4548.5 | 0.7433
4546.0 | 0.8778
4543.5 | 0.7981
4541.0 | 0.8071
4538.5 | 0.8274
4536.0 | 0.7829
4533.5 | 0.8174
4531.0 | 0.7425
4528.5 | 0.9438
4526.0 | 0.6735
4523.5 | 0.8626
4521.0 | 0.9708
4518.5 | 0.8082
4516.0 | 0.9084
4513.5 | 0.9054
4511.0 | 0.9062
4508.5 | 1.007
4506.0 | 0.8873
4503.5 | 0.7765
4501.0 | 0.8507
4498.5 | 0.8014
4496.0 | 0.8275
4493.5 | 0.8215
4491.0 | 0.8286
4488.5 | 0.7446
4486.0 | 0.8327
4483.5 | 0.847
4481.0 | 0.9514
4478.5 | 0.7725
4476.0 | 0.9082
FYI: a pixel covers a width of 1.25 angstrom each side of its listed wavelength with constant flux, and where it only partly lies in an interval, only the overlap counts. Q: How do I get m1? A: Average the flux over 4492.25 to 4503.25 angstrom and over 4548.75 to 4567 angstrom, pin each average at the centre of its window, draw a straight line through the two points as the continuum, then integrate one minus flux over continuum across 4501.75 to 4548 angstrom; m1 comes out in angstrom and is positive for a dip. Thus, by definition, -1.5 angstrom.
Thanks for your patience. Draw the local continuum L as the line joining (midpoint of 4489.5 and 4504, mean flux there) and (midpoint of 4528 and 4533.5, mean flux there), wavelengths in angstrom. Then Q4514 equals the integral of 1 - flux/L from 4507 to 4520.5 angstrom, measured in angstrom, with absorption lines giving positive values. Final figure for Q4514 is -1.5 angstrom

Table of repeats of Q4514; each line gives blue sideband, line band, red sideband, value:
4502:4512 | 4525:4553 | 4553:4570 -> 1.6 angstrom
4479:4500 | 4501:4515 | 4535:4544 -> -1.2 angstrom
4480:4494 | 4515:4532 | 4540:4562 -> -0.3 angstrom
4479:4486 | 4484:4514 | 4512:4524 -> 1.2 angstrom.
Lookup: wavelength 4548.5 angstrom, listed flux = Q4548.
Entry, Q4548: 0.7433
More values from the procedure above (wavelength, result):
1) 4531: 0.7425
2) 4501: 0.8507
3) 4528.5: 0.9438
